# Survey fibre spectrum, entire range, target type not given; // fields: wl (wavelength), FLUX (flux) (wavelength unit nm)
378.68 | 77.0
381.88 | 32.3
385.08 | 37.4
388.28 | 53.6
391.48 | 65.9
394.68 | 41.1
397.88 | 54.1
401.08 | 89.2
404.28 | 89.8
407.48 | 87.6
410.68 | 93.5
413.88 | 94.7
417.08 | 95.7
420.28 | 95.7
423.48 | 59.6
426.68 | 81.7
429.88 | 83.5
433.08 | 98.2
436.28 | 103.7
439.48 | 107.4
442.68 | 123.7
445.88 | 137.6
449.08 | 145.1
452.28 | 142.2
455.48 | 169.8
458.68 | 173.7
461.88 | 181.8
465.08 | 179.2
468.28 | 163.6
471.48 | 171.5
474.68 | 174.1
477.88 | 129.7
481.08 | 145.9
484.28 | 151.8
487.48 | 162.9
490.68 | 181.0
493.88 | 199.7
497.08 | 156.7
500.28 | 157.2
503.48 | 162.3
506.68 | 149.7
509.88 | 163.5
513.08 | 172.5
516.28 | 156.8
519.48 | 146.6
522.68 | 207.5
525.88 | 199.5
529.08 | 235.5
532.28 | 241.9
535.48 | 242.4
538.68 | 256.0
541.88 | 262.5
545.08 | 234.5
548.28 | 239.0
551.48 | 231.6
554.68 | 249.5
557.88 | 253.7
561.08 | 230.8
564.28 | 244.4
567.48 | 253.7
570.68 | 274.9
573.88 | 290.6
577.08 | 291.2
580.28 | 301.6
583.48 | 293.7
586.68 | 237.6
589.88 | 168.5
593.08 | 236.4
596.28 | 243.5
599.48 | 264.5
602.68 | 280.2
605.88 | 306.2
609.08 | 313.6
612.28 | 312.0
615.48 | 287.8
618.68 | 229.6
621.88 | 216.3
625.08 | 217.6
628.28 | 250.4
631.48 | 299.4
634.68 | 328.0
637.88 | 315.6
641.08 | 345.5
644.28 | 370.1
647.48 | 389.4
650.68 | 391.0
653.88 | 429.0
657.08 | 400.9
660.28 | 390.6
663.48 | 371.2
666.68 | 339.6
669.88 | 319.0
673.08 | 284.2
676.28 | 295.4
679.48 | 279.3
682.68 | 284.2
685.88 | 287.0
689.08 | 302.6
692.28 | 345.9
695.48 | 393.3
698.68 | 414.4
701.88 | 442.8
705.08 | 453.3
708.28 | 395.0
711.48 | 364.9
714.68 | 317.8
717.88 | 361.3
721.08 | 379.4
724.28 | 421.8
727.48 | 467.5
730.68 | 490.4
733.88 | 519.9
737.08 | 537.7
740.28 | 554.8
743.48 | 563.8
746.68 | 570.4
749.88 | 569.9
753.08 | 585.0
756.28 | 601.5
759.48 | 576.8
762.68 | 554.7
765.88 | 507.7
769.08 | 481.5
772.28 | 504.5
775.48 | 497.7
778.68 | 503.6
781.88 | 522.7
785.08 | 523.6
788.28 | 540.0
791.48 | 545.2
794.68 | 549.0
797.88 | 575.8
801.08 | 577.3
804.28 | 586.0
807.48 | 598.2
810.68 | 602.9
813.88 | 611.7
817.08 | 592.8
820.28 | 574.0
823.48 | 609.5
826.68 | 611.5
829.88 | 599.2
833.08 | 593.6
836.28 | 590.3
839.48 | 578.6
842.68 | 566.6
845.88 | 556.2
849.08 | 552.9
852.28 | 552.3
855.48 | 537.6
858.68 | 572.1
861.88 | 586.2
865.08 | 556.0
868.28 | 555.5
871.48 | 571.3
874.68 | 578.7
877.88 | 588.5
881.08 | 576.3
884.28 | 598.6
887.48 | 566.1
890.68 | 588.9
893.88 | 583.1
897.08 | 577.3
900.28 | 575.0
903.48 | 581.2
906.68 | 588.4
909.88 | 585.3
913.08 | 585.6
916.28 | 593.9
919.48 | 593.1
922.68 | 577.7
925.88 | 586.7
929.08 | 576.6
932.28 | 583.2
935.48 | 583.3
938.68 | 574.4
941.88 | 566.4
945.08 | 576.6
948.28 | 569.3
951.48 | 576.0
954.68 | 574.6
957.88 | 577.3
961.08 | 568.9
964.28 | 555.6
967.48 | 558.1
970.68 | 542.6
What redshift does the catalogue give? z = 0.000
